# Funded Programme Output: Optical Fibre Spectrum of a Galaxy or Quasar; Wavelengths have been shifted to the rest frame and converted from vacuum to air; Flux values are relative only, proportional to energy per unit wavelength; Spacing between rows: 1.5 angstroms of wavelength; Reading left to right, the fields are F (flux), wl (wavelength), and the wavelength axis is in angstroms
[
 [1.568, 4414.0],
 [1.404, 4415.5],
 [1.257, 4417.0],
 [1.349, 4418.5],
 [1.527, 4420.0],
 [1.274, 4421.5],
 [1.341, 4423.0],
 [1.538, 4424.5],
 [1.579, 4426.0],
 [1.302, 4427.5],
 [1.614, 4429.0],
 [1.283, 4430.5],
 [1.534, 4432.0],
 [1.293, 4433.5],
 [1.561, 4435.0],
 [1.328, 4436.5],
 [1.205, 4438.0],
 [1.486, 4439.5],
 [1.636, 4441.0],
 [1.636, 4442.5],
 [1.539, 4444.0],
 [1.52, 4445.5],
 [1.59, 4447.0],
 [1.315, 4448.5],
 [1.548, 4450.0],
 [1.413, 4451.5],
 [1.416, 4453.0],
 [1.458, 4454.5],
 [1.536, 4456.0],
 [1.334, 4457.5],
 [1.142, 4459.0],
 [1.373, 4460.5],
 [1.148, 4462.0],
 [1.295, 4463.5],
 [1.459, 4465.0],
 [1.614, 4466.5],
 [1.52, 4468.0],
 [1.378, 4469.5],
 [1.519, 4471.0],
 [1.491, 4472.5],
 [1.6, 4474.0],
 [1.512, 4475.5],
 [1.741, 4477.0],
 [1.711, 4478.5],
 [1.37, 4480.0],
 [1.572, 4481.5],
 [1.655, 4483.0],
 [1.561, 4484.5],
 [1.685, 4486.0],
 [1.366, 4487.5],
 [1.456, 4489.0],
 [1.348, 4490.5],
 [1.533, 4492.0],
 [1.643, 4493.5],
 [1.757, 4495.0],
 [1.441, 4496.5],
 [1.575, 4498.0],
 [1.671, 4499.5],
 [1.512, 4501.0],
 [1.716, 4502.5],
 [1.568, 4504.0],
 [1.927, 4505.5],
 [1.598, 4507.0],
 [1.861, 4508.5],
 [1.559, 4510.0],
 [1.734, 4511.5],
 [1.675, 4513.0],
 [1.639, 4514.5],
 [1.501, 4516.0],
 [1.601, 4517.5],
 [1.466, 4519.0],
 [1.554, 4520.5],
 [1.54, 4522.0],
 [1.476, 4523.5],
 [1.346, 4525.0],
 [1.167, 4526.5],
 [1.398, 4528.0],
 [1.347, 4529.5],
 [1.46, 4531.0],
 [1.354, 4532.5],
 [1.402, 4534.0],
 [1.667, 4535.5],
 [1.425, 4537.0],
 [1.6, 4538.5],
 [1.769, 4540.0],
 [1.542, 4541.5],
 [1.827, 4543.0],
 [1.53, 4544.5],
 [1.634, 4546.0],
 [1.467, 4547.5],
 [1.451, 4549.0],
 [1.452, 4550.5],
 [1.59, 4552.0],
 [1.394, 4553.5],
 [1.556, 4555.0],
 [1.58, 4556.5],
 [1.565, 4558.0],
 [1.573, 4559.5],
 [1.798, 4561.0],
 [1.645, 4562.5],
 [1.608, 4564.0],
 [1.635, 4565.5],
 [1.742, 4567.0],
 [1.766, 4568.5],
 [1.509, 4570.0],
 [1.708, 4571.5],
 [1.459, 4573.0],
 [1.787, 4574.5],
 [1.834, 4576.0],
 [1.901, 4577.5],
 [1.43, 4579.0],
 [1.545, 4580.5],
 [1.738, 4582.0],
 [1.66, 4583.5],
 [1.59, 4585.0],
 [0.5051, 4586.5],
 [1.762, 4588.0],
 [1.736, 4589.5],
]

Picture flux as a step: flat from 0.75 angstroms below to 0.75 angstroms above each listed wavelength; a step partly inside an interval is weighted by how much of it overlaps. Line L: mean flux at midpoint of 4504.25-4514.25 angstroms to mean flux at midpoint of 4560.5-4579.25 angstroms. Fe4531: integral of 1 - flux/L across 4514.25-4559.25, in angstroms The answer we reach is 5.0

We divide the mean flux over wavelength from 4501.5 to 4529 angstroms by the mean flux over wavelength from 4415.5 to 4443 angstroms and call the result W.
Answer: 1.10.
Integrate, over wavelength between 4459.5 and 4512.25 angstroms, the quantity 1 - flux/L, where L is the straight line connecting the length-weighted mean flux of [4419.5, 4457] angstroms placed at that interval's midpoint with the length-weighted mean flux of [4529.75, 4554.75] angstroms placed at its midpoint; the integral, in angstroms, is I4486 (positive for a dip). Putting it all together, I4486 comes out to -2.2 angstroms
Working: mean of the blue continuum 1.46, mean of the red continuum 1.53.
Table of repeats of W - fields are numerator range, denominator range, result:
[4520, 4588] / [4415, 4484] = 1.06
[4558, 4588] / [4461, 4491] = 1.07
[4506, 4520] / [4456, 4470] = 1.19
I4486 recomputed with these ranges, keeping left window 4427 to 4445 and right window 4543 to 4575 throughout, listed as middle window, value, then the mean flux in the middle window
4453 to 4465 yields 1.1 angstroms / 1.34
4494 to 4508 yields -1.1 angstroms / 1.64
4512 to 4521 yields -0.2 angstroms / 1.58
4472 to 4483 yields -0.6 angstroms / 1.58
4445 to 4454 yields 0.0 angstroms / 1.47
